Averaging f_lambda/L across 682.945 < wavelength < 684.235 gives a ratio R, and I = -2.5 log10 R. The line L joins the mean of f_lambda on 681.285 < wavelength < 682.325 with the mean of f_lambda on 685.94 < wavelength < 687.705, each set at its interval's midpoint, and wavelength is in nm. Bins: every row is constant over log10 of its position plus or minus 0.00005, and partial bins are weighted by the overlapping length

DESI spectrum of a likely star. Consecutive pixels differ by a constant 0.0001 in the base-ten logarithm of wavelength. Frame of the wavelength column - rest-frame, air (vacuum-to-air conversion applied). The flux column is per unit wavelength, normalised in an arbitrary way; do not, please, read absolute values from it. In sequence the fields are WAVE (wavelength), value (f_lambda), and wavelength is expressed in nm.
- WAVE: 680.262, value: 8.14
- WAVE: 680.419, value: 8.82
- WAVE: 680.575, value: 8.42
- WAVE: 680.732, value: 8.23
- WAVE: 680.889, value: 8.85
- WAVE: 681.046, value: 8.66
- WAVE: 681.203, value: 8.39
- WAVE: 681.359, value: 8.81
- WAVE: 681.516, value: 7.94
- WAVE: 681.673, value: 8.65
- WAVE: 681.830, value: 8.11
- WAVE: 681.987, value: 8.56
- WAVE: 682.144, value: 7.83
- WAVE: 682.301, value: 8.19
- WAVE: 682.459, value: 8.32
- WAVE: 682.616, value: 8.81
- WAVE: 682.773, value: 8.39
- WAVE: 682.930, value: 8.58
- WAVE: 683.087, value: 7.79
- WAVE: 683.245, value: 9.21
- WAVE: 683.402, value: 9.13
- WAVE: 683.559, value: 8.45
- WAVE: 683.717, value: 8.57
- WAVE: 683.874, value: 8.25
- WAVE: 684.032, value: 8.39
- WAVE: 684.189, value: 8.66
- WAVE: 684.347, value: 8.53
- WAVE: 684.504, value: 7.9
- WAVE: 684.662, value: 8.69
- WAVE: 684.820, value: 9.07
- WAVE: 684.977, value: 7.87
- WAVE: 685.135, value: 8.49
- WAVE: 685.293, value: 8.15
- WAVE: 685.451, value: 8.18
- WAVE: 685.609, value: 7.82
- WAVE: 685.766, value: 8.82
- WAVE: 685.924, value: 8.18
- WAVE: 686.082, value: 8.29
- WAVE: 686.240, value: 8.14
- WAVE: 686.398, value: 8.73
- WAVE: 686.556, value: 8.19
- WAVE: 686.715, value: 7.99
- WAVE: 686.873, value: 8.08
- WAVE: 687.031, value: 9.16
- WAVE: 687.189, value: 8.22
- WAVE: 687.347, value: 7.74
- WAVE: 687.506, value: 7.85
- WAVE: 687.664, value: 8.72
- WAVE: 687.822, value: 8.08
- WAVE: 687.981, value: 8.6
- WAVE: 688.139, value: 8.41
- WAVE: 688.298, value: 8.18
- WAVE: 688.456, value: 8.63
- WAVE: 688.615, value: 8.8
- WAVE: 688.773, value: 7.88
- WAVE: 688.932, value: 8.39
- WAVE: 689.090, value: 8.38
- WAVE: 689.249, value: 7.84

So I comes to -0.034 mag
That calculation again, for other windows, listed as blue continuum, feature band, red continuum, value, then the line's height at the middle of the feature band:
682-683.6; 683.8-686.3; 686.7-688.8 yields 0.009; 8.41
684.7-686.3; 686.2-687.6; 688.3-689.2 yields 0.014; 8.34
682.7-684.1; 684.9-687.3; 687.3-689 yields 0.016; 8.4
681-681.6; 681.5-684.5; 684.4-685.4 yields -0.004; 8.41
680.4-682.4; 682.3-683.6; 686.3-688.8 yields -0.023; 8.39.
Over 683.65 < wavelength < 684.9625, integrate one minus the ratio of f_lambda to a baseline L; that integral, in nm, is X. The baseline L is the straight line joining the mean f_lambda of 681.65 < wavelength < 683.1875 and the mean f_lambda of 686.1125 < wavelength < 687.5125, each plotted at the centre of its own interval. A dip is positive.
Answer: -0.03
